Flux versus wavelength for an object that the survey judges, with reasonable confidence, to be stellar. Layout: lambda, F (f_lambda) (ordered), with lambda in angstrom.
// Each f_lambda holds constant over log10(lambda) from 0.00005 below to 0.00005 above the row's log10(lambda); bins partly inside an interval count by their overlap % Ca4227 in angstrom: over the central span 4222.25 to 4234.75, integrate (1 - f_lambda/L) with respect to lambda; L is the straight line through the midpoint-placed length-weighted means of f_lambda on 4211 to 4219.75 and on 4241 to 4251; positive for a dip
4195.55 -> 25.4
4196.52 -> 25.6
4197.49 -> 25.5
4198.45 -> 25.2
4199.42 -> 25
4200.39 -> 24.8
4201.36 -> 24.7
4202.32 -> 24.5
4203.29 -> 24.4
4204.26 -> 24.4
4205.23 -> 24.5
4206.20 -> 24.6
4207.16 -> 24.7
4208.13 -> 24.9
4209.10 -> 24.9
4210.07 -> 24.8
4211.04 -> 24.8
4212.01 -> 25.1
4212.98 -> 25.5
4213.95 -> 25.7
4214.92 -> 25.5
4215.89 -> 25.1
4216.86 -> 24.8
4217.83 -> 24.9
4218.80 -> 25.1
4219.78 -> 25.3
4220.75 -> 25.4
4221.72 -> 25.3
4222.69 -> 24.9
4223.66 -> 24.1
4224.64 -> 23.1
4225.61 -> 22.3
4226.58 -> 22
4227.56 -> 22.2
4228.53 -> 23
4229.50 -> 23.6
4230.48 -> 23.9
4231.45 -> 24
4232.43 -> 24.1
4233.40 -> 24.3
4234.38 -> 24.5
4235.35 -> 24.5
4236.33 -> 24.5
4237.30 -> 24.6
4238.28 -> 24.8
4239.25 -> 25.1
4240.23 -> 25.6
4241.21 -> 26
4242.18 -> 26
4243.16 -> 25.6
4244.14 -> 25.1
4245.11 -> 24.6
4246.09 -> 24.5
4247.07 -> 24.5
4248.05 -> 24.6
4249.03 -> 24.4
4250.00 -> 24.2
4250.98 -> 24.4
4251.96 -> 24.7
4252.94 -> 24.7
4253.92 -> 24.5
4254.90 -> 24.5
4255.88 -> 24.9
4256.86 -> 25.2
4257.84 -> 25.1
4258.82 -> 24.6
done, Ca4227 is 0.8 angstrom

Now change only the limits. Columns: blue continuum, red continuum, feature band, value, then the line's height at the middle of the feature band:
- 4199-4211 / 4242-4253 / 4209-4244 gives 0.2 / 24.7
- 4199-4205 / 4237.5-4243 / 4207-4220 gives -0.1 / 24.9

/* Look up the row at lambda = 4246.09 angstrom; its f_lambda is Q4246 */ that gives 24.5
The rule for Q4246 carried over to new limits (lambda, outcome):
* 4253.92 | 24.5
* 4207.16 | 24.7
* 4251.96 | 24.7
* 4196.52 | 25.6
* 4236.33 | 24.5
